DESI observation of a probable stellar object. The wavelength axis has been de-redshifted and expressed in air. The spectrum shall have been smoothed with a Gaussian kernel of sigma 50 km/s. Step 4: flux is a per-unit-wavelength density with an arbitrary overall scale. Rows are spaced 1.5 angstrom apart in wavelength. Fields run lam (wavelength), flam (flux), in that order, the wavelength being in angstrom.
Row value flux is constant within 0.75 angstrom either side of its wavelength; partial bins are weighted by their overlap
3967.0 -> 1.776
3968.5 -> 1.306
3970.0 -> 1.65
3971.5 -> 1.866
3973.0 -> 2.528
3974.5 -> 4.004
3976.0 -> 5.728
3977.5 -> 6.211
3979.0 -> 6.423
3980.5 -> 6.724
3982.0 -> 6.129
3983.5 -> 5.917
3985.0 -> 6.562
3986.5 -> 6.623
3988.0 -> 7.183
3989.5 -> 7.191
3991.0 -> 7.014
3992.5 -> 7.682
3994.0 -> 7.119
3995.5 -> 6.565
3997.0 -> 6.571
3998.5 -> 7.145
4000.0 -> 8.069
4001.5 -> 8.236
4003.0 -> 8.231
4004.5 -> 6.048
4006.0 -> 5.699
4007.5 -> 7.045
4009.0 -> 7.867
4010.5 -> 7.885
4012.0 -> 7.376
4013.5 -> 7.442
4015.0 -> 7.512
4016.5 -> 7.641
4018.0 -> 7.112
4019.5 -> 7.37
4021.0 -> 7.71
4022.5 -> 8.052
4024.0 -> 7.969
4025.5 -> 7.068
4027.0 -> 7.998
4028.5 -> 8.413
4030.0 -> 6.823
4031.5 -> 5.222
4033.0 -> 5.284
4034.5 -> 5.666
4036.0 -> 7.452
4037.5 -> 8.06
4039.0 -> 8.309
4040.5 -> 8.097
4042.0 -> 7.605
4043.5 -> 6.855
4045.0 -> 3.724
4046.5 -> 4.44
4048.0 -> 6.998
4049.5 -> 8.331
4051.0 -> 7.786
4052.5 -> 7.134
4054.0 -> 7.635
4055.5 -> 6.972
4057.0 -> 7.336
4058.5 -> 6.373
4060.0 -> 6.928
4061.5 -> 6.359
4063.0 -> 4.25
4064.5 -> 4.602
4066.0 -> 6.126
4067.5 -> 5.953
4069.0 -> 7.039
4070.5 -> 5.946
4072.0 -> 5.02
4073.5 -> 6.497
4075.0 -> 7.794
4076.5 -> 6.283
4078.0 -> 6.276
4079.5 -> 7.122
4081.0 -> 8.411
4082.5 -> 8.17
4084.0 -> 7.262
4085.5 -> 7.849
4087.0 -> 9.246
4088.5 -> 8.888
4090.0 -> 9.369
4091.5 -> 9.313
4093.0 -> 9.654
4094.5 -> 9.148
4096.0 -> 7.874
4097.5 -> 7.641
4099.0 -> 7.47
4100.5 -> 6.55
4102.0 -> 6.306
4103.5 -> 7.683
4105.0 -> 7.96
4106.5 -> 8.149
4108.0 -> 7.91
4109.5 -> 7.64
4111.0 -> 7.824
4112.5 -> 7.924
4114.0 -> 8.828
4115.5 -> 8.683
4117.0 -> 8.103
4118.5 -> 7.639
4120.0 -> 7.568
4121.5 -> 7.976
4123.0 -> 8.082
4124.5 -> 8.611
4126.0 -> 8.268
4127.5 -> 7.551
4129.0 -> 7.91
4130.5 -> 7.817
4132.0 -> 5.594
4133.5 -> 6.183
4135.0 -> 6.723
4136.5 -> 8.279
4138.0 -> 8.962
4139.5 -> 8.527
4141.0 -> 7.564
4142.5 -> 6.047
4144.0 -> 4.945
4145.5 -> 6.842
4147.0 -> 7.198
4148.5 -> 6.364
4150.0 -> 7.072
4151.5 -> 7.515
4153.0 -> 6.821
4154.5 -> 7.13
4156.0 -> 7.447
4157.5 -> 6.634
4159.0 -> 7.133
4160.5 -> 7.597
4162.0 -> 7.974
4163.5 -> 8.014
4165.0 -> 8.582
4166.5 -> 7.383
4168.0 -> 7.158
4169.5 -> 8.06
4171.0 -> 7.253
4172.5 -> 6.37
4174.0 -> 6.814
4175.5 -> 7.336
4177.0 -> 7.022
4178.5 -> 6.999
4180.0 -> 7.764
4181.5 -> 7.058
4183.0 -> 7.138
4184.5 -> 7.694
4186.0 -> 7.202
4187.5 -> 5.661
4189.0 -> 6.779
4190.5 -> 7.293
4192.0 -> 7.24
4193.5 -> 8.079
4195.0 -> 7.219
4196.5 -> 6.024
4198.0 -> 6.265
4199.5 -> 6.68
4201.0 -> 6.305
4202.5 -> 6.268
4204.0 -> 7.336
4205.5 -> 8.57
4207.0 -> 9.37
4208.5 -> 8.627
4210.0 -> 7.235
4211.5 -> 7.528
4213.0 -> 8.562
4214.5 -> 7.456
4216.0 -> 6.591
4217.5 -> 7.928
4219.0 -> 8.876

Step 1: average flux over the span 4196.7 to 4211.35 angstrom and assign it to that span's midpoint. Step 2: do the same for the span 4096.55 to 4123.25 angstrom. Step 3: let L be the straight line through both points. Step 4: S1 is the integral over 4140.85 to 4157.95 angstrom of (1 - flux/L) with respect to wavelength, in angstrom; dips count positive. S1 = 1.9 angstrom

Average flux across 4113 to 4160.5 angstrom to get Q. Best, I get 7.43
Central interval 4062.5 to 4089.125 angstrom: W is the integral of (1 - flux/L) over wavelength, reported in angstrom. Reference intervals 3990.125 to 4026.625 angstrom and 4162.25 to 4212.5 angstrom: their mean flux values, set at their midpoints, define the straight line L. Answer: 1.8 angstrom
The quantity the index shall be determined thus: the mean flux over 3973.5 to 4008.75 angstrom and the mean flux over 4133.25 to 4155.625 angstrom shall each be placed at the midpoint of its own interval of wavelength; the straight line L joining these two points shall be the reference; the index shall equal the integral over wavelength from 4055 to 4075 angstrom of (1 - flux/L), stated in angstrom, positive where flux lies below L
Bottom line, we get 2.1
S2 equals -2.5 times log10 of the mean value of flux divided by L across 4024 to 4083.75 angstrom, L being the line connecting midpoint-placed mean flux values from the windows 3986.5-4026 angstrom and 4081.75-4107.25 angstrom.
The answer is 0.15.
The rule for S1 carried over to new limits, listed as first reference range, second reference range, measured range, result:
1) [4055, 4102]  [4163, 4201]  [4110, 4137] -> -2.1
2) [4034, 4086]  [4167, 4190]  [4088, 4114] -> -4.6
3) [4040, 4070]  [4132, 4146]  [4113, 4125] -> -2.2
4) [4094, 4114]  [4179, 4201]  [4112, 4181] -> -0.7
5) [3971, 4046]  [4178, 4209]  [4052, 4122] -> -4.5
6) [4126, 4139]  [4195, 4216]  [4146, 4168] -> 0.3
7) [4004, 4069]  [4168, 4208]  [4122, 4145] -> -1.1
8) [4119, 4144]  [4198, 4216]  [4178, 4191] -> 0.8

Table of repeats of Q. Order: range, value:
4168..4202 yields 7.01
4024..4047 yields 6.8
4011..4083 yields 6.89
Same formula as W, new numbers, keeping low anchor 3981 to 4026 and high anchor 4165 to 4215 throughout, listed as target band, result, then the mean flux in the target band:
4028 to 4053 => 1.4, 6.82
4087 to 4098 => -2.5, 8.9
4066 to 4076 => 1.2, 6.35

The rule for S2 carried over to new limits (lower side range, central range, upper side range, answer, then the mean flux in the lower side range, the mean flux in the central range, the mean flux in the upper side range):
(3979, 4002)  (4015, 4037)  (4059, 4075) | -0.104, 6.95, 7.15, 5.97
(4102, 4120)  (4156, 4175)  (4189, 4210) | 0.020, 7.94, 7.41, 7.31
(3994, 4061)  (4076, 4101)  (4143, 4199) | -0.135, 7.13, 8.06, 7.1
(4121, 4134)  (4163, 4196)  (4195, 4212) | 0.017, 7.57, 7.26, 7.28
